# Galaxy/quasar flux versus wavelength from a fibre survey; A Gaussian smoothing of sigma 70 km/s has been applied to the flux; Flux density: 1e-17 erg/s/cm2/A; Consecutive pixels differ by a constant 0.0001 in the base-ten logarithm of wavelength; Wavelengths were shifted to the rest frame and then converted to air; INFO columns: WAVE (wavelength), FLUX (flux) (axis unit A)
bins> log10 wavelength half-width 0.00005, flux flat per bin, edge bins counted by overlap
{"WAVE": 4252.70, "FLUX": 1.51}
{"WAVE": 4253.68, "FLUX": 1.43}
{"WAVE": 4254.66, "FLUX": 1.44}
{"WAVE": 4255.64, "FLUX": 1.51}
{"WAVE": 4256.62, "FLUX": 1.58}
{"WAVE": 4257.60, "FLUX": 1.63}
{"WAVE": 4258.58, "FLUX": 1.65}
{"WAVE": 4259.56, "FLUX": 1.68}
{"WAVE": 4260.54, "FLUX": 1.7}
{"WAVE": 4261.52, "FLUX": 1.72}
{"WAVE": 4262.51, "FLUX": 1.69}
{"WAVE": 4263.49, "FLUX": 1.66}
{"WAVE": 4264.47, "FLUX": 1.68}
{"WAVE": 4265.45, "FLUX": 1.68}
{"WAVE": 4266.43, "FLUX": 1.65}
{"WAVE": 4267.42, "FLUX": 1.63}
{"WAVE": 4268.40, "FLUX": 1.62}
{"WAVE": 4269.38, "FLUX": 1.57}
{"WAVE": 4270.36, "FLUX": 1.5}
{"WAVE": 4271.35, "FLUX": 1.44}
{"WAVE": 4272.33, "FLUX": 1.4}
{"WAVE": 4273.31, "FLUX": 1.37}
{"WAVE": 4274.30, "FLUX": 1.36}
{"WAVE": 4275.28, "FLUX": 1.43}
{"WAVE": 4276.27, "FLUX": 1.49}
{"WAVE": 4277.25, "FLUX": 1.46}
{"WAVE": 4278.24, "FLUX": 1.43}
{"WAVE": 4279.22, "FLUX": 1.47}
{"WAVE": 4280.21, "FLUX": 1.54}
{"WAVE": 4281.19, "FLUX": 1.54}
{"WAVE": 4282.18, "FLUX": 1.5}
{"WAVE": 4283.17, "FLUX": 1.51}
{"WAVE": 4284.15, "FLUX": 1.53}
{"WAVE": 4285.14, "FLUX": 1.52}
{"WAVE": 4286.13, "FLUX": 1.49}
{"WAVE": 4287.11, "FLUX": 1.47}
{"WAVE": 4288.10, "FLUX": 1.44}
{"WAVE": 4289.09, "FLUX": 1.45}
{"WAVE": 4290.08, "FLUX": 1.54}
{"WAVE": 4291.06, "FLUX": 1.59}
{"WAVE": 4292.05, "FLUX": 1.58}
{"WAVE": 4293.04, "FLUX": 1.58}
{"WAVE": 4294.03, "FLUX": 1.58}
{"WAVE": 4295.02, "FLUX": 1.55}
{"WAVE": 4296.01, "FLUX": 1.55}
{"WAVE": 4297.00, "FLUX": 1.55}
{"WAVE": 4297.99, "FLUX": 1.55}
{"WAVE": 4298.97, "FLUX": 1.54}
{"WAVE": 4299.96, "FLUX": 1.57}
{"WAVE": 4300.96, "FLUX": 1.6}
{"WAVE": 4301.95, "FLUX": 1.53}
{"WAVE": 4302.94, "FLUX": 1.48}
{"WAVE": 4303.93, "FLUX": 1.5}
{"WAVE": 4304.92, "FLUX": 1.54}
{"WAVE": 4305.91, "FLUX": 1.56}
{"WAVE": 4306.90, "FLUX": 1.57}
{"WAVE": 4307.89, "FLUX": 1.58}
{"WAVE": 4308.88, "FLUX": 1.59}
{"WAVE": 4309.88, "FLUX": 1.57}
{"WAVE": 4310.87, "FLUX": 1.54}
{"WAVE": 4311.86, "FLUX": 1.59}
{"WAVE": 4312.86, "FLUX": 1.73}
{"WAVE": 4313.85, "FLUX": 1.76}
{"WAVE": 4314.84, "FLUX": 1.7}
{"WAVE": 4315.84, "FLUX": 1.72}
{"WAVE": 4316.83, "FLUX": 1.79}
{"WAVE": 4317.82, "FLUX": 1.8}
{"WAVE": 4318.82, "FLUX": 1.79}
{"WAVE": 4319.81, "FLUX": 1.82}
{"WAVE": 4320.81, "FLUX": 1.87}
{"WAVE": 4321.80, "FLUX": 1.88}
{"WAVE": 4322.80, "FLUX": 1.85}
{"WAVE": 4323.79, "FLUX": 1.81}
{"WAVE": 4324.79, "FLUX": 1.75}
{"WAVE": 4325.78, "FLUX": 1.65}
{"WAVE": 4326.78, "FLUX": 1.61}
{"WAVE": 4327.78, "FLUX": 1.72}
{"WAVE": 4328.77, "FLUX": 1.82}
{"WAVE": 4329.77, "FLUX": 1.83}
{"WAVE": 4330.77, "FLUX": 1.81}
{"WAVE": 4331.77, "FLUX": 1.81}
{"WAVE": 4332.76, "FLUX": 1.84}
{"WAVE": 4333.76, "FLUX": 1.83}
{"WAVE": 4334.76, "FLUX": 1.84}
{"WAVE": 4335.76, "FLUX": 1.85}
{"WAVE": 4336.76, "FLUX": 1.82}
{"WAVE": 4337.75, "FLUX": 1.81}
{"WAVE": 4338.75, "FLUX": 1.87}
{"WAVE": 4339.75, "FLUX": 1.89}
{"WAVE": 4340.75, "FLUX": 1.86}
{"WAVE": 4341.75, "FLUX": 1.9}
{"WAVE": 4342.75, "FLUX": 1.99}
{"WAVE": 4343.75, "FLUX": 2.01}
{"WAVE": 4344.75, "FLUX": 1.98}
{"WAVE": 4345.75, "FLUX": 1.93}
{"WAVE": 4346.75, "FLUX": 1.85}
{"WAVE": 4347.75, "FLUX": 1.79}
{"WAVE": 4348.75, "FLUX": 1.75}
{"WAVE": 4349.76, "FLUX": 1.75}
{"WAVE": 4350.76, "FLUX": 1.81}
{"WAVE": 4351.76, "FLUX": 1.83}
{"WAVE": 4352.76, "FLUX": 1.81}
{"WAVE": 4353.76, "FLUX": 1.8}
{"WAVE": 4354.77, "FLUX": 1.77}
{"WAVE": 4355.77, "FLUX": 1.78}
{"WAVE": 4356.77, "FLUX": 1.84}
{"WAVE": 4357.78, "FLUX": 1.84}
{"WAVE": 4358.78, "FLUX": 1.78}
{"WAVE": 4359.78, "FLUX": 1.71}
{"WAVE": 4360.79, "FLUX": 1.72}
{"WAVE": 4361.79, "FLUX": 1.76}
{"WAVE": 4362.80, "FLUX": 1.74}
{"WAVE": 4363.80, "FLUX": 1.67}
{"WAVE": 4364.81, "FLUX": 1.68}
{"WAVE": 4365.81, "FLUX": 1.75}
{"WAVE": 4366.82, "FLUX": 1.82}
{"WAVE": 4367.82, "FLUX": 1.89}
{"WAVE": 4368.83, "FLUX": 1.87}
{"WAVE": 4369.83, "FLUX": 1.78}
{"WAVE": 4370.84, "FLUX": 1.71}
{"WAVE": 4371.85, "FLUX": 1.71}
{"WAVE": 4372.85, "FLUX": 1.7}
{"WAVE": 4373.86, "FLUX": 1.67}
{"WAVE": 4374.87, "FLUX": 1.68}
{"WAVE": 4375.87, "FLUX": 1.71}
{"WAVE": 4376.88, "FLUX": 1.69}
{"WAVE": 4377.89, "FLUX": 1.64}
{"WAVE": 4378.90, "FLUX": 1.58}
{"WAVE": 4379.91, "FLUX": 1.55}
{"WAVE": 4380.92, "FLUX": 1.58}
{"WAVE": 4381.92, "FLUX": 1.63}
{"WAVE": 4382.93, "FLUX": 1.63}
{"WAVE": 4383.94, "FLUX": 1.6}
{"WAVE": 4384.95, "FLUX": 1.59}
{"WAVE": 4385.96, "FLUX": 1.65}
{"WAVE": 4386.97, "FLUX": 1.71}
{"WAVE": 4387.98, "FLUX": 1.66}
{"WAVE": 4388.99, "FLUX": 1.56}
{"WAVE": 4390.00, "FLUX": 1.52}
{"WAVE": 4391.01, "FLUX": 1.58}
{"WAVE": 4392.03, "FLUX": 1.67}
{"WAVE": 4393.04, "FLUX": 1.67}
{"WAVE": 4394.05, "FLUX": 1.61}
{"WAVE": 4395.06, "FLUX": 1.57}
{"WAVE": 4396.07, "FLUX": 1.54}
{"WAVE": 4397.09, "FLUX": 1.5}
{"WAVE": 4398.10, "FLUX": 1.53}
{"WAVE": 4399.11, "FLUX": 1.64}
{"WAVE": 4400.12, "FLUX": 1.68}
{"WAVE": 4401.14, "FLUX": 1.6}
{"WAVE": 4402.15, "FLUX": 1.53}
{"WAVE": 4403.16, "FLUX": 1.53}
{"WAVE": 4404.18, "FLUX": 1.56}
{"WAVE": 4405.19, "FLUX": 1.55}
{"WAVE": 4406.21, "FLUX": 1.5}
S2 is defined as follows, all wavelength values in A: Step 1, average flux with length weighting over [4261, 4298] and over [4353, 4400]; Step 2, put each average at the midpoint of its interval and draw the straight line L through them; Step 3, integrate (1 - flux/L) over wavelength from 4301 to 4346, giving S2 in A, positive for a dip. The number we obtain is -4.26 A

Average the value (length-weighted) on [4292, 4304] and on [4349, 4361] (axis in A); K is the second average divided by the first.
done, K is 1.2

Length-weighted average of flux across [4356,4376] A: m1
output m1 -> 1.75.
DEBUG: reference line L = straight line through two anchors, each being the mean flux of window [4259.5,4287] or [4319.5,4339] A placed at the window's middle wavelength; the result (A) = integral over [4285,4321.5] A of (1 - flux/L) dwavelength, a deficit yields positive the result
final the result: 1.76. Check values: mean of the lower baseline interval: 1.54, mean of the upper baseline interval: 1.8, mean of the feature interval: 1.6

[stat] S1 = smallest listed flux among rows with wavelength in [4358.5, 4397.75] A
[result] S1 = 1.5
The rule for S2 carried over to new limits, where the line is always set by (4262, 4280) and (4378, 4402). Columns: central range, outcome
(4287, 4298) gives 0.0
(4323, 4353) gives -4.9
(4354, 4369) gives -1.8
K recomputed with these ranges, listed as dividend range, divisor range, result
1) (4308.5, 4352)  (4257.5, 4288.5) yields 1.16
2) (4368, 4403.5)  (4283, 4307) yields 1.06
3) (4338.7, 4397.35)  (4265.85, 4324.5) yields 1.10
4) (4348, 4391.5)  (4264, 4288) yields 1.13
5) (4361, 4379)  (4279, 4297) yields 1.13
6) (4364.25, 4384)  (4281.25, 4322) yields 1.06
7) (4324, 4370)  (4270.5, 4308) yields 1.20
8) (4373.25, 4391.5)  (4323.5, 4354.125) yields 0.89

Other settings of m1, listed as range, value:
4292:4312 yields 1.56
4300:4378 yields 1.75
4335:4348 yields 1.89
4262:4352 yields 1.66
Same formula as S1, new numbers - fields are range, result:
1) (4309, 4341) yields 1.54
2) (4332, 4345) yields 1.81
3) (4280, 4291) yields 1.44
